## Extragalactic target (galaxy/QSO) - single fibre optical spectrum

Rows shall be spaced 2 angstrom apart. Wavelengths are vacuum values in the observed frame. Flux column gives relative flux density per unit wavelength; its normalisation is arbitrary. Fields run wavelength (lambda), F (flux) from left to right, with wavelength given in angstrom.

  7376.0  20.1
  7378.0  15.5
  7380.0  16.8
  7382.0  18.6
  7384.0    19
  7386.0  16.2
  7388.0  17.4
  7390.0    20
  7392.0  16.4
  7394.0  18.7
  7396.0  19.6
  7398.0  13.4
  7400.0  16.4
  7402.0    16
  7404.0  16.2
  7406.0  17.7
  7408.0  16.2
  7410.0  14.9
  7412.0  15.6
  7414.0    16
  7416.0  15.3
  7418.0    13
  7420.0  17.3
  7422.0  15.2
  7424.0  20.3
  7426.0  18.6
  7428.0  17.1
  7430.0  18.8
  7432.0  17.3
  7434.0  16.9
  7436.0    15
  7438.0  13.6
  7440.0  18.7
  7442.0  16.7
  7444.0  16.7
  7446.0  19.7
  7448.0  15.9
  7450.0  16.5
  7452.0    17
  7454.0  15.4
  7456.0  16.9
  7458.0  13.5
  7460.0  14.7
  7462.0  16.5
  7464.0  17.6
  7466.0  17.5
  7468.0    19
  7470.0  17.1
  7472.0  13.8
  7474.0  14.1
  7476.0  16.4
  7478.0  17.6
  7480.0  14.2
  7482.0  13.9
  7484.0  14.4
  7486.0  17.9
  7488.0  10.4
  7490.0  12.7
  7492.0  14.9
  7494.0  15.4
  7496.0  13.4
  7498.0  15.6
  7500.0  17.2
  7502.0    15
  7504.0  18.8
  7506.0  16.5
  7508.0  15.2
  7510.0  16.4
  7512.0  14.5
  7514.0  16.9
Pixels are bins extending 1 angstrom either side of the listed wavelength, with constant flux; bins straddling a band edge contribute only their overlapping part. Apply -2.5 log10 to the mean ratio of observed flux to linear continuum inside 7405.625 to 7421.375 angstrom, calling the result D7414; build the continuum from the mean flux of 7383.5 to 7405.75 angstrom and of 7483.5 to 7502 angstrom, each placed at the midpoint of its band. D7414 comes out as 0.07 mag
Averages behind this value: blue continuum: 17.2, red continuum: 14.7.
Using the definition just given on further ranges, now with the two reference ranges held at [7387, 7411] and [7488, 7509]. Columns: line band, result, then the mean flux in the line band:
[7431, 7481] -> -0.026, 16.3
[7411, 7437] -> -0.011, 16.6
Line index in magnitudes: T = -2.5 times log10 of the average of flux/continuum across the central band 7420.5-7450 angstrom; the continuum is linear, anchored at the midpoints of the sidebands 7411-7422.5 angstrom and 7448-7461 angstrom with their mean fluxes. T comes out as -0.11 mag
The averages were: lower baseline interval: 15.4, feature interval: 17.2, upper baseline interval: 15.7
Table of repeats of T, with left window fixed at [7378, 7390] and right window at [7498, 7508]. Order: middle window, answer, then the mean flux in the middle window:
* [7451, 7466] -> 0.061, 16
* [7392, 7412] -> 0.061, 16.5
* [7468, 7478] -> 0.060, 15.9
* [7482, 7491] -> 0.204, 13.9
